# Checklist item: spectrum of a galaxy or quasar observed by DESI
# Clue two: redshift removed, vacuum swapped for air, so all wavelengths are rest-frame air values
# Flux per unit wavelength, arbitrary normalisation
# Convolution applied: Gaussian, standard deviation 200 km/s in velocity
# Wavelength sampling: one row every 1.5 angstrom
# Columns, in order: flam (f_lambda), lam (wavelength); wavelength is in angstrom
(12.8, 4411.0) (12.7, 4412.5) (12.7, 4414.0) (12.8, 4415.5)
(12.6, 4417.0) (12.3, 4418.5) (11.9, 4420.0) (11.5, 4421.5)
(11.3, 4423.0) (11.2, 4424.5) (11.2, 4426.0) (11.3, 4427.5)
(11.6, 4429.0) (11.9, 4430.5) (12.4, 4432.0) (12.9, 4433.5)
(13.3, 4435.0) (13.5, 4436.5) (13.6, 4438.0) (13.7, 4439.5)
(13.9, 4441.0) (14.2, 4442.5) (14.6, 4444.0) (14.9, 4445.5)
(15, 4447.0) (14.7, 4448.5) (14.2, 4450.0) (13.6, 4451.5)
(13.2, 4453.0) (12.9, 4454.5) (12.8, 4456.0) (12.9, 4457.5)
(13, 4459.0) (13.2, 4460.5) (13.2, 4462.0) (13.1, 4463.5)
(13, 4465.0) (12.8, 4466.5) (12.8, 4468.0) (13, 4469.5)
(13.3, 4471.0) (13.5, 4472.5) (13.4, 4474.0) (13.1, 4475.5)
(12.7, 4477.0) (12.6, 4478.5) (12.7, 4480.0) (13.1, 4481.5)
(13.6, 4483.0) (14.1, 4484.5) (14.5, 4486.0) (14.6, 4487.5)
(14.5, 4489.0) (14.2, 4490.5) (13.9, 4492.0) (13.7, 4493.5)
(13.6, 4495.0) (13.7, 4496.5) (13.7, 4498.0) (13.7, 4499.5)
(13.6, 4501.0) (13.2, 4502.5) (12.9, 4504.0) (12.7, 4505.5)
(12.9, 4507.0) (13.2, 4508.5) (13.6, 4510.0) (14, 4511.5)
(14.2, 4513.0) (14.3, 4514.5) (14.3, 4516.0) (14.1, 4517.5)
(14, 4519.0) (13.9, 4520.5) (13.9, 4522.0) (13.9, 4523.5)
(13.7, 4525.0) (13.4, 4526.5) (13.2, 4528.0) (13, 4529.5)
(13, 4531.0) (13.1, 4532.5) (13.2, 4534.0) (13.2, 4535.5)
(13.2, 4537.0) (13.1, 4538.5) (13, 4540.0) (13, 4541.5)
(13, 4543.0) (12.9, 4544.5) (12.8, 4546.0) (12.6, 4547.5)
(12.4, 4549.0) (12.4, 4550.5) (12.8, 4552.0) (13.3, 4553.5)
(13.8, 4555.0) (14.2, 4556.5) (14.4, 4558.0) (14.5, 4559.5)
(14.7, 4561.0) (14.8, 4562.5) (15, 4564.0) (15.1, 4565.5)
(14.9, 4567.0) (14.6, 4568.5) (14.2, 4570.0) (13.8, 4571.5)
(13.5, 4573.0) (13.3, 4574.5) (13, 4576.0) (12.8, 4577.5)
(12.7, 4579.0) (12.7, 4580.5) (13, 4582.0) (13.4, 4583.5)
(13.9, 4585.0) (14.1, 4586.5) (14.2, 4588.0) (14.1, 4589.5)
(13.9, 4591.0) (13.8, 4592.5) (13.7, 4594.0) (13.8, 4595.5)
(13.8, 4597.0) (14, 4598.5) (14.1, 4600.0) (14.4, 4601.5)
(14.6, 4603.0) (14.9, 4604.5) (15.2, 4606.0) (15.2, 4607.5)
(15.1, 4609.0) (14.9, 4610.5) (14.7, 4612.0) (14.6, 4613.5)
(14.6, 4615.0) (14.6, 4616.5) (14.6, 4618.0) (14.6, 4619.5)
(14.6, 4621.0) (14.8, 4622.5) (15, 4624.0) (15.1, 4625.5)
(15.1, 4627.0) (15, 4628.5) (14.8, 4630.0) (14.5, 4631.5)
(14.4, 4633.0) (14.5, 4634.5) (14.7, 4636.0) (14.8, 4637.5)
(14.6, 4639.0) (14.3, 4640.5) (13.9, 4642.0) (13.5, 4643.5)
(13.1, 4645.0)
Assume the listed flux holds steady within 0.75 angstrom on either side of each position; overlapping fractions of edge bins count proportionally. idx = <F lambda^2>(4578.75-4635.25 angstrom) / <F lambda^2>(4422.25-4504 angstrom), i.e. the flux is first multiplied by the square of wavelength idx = 1.15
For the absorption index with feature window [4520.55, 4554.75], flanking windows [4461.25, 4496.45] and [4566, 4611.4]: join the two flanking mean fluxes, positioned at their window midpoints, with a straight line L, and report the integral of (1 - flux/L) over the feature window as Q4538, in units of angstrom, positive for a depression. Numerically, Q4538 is 1.5 angstrom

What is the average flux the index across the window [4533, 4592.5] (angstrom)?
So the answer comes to 13.6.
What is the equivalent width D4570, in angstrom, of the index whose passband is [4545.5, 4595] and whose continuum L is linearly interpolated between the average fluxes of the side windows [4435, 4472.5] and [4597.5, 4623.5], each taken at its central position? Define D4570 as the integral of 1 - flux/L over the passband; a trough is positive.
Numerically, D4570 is 2.3 angstrom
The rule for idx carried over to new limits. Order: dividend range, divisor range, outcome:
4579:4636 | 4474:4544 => 1.11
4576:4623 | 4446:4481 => 1.13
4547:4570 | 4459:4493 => 1.08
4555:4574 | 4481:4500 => 1.07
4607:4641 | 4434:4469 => 1.17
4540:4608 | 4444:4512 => 1.07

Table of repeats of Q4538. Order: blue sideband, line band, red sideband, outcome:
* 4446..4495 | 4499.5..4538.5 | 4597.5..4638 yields 1.06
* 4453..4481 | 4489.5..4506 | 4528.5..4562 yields -0.57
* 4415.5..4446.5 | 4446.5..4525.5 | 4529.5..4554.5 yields -4.39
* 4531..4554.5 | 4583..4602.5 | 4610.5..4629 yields 0.25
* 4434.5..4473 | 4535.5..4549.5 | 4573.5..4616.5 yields 0.94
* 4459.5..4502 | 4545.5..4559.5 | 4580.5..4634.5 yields 0.73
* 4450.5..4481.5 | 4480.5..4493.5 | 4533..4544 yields -0.95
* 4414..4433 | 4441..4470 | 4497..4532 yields -2.50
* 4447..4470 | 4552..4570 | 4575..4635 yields -0.55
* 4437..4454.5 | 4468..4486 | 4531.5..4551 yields 0.62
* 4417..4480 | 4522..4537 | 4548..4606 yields 0.25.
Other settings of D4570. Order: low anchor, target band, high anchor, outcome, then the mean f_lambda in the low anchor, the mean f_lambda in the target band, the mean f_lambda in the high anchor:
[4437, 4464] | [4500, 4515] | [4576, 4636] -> 0.5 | 13.7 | 13.4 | 14.3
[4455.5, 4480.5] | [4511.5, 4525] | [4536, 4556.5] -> -1.1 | 13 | 14.1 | 13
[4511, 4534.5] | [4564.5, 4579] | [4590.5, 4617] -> 0.3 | 13.7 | 13.9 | 14.4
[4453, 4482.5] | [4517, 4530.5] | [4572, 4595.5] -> -0.4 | 13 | 13.7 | 13.5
